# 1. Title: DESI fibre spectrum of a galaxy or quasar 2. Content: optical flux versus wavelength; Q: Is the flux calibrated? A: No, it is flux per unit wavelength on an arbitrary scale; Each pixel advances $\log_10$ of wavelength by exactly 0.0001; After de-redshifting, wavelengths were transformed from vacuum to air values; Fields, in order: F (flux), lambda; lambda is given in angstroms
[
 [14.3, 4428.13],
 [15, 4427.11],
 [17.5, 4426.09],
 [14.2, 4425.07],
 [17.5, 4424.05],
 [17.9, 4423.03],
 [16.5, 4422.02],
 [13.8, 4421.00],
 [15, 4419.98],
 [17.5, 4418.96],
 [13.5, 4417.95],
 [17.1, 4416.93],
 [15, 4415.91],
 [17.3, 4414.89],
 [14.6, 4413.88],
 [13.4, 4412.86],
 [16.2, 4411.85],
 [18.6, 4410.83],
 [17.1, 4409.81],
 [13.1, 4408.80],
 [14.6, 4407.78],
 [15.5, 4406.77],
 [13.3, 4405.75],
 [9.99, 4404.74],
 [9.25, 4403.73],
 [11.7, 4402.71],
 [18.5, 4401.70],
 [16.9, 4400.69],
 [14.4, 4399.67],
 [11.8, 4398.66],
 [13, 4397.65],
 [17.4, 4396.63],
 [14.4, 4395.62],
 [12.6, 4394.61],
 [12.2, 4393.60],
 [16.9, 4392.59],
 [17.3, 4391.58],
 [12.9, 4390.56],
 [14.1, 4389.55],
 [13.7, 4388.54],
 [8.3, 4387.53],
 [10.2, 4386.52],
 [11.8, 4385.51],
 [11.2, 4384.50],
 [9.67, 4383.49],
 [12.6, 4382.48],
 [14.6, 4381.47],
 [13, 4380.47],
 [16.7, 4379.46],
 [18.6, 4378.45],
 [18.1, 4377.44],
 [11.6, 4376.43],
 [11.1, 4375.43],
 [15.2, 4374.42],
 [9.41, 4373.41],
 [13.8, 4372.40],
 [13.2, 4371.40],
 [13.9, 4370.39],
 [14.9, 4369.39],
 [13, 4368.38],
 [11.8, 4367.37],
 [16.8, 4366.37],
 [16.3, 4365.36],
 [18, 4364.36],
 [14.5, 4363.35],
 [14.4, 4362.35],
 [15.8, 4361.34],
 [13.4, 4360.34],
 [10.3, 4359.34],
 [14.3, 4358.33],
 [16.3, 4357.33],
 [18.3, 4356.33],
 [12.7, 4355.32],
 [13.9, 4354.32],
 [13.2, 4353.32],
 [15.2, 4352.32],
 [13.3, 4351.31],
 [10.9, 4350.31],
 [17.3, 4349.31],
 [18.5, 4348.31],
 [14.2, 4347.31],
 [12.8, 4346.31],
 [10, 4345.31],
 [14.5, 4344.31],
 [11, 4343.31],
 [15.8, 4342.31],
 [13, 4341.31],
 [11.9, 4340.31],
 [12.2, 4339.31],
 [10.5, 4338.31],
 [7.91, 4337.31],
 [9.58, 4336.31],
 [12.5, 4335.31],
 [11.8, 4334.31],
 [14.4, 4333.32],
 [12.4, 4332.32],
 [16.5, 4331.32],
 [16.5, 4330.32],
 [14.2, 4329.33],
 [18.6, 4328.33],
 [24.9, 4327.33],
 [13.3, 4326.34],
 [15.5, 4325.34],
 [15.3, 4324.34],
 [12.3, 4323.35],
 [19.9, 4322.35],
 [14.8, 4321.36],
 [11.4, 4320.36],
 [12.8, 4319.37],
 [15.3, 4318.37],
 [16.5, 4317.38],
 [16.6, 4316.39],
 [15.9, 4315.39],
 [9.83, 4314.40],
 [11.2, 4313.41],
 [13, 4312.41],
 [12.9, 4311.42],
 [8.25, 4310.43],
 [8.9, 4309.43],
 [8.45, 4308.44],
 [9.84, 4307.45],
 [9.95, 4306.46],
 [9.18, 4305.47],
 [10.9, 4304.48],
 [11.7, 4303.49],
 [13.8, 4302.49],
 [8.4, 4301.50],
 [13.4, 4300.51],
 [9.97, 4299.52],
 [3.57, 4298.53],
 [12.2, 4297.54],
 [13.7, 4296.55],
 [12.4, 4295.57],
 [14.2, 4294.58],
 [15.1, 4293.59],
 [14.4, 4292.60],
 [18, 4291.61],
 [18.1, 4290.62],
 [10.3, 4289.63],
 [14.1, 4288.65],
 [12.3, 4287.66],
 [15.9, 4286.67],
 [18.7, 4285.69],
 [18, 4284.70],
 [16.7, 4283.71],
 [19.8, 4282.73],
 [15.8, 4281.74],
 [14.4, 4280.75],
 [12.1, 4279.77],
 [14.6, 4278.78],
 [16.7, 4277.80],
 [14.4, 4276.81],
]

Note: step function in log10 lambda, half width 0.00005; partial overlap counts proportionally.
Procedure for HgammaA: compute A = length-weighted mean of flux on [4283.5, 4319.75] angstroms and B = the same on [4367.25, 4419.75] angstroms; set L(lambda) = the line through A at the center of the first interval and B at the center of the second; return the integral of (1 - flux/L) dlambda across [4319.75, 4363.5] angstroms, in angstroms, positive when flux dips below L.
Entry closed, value -2.5 angstroms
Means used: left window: 12.8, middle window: 14.1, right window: 14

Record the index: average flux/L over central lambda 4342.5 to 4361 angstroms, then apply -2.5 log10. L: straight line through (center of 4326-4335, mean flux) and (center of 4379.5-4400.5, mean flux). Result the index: 0.07 mag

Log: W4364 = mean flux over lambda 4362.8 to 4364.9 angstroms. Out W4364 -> 16.2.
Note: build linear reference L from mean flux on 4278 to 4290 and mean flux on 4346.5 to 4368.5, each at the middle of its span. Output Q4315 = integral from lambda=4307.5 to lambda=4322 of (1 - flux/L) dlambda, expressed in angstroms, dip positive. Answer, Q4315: 2.40 angstroms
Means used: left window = 15.3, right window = 14.7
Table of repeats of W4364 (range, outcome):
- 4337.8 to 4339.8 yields 11.3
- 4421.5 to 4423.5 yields 17.2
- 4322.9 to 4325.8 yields 14.4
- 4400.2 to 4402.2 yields 17.7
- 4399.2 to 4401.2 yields 15.7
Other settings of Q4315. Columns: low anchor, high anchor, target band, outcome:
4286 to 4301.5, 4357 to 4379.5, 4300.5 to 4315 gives 2.98 angstroms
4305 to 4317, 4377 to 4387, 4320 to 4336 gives -4.67 angstroms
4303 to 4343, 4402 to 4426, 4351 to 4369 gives -0.84 angstroms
